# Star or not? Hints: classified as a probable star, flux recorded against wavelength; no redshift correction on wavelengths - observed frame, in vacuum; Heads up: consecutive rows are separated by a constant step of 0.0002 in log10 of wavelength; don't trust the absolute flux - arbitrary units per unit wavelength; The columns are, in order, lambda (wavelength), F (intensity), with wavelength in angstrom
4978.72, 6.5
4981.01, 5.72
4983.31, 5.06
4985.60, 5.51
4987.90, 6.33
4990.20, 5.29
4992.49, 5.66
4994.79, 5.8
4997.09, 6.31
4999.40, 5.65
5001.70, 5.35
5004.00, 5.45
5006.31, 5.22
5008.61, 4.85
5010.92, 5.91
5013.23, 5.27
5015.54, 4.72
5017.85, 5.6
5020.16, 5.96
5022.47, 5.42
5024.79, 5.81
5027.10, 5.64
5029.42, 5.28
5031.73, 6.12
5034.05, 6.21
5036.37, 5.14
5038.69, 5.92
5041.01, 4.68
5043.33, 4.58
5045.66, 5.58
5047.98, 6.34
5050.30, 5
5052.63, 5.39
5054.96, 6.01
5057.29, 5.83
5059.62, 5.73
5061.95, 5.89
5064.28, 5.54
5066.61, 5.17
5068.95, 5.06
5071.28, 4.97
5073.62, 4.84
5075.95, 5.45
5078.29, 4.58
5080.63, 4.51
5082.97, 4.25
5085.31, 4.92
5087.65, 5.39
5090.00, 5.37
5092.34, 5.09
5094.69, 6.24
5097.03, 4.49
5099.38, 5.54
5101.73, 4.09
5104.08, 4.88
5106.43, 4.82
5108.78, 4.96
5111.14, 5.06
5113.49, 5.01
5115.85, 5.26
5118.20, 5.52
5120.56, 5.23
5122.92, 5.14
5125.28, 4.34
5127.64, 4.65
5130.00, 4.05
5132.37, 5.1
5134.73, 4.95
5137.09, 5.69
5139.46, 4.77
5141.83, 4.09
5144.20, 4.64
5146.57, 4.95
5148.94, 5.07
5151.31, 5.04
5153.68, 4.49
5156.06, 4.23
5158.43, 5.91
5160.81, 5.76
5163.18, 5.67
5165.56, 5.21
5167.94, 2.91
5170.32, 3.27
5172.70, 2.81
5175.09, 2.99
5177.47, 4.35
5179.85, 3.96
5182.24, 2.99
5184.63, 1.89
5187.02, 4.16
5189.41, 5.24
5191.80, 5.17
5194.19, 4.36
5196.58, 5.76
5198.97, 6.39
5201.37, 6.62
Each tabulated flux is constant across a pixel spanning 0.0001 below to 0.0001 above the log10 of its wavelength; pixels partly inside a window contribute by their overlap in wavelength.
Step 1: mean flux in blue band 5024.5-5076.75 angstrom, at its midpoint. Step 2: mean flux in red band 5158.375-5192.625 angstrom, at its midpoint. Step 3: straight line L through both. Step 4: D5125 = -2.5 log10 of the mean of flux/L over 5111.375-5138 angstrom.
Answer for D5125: -0.08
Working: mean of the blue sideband 5.48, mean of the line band 4.99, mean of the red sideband 4.08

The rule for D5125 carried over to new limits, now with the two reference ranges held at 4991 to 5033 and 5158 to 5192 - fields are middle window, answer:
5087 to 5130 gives -0.08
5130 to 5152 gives -0.11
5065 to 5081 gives 0.01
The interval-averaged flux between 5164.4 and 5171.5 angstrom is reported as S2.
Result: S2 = 3.79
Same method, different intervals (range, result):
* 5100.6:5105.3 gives 4.49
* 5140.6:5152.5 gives 4.76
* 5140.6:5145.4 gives 4.37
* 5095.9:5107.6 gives 4.76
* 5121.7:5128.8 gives 4.71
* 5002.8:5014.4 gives 5.34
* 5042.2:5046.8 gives 5.07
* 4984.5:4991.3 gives 5.71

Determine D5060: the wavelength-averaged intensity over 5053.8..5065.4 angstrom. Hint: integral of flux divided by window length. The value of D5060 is 5.8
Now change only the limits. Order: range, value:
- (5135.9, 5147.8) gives 4.83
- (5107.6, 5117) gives 5.07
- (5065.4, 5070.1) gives 5.12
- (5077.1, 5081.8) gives 4.55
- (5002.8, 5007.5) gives 5.34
